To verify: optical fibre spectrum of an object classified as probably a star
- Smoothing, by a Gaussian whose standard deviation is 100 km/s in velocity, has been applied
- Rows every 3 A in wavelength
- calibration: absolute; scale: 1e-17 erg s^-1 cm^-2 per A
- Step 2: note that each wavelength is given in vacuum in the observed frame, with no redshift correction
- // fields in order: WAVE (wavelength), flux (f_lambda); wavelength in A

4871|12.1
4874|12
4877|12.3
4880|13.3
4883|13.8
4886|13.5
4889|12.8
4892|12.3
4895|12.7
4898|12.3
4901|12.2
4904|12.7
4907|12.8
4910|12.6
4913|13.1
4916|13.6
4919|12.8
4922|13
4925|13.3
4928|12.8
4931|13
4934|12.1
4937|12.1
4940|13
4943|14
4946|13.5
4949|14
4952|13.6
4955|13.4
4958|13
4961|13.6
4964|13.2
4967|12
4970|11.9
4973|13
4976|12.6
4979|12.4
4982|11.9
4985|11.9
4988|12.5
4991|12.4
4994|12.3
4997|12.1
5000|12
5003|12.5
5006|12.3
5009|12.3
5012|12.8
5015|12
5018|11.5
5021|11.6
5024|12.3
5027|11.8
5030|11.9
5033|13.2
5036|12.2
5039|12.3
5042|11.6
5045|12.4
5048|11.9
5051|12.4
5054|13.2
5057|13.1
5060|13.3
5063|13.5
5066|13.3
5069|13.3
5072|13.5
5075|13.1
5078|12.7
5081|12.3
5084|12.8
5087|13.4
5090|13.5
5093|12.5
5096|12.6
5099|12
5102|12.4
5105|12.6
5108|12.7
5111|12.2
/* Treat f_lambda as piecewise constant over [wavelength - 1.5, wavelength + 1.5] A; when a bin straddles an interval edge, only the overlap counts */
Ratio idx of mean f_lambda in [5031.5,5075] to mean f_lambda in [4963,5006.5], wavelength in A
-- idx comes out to 1.0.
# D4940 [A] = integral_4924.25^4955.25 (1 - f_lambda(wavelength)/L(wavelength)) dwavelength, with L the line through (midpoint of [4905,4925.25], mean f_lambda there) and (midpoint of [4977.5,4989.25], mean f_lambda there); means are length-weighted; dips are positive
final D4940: -1.1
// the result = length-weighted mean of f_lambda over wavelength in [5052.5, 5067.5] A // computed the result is 13.3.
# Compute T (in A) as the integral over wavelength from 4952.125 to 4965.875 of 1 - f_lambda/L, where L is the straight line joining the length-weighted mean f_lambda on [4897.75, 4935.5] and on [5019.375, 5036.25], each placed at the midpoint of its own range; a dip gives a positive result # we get -0.8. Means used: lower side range 12.8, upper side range 12.2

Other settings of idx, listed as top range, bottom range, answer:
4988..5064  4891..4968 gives 0.95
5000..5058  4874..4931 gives 0.95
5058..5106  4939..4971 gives 0.98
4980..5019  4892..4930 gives 0.95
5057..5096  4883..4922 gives 1.02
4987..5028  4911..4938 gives 0.95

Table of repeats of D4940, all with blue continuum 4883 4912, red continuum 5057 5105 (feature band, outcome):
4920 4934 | -0.2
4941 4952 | -0.8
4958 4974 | 0.1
